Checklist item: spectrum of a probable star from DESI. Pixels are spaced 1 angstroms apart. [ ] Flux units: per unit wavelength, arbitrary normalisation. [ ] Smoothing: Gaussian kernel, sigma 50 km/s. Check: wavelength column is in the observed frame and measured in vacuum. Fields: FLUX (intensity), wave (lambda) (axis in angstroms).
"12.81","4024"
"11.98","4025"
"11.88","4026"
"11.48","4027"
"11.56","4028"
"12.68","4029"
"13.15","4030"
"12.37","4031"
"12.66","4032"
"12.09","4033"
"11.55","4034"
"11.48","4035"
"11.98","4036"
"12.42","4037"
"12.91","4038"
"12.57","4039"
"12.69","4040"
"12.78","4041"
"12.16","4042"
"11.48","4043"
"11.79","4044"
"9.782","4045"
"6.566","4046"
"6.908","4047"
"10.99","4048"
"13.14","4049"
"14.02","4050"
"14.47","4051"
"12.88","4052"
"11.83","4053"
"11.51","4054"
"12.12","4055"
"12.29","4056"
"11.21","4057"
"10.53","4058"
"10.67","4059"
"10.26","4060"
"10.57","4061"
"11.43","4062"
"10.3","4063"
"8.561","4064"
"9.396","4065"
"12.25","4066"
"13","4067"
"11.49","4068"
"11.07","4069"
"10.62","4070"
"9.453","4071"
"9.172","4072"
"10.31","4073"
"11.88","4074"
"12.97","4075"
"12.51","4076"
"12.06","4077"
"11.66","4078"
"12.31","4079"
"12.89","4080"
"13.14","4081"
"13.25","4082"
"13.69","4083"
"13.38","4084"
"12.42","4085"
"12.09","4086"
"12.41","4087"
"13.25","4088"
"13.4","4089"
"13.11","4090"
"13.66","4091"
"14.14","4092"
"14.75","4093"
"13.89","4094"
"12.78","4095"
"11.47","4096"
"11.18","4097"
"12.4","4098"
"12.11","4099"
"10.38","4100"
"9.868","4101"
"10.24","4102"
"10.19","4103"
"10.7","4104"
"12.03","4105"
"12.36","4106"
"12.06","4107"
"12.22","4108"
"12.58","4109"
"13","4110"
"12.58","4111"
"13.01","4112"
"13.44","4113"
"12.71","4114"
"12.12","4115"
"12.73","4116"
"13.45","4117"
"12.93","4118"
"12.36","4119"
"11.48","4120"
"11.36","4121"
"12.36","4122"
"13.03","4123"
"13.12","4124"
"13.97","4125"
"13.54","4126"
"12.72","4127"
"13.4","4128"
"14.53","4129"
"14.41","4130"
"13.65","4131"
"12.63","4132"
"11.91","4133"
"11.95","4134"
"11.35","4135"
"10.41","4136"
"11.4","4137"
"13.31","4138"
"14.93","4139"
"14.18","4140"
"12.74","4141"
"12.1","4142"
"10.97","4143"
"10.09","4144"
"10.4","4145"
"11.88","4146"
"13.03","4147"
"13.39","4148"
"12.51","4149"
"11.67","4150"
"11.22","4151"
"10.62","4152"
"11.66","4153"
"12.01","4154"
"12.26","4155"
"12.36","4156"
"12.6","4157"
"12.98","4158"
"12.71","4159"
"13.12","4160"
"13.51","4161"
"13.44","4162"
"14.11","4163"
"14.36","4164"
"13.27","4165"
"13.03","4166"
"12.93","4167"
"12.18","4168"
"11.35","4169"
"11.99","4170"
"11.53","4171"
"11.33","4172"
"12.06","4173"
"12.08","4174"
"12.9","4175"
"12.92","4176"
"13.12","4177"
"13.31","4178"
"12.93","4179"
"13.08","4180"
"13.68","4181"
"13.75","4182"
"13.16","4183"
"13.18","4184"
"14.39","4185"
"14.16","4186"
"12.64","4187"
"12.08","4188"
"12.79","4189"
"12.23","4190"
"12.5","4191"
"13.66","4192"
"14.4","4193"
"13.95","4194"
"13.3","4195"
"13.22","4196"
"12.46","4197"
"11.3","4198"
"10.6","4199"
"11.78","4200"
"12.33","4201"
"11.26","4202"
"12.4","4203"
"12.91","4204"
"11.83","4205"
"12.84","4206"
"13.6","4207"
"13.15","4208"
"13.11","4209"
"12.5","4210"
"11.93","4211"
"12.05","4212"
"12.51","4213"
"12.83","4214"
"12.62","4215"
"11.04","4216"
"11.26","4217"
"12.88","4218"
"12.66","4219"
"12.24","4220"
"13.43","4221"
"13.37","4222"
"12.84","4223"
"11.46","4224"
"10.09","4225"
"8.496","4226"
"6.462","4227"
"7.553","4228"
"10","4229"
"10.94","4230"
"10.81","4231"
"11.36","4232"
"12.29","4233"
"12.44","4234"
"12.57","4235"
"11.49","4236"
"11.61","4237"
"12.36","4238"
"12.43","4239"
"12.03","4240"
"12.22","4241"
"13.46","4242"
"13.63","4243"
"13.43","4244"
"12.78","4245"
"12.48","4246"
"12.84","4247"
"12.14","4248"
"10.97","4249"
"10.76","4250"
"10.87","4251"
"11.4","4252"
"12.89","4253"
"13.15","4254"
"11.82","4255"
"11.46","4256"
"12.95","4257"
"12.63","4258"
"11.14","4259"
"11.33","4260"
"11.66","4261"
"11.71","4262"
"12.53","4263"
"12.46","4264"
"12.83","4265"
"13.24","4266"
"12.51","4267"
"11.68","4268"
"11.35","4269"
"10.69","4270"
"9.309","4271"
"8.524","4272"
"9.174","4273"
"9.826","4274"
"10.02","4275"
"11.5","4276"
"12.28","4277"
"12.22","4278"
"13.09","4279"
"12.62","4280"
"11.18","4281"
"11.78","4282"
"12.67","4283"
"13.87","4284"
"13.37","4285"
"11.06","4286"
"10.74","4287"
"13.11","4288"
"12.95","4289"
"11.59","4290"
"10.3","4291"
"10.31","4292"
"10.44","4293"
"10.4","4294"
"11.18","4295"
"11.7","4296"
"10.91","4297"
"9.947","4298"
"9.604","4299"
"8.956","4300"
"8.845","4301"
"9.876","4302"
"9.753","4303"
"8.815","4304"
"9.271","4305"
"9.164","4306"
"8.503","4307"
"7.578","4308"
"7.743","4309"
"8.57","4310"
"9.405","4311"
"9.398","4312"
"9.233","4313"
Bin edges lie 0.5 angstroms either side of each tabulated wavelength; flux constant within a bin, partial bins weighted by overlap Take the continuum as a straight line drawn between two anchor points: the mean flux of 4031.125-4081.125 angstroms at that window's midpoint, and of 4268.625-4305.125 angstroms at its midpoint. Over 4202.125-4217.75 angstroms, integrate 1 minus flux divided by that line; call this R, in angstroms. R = -1.8 angstroms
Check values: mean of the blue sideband 11.5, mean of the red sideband 10.9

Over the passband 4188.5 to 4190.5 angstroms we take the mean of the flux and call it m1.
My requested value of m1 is 12.5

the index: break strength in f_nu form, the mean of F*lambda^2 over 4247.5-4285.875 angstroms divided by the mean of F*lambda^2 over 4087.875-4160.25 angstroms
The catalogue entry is 1.0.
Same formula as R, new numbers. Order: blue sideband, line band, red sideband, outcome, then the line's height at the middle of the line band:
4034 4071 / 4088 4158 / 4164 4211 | -1.9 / 12.1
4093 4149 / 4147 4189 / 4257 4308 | -2.6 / 12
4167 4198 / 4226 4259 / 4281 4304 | 0.4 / 11.9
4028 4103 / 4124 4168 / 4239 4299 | -3.1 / 11.8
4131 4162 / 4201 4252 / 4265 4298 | -0.6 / 11.8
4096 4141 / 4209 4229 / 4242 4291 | 0.9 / 12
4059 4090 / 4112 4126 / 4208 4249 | -1.2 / 11.8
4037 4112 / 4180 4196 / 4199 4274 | -2.0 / 11.8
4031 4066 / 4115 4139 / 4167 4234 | -1.8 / 11.8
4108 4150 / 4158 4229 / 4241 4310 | -2.5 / 12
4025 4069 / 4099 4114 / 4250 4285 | -0.2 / 11.6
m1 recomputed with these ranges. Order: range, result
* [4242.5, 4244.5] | 13.5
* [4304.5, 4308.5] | 8.63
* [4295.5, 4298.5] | 10.9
